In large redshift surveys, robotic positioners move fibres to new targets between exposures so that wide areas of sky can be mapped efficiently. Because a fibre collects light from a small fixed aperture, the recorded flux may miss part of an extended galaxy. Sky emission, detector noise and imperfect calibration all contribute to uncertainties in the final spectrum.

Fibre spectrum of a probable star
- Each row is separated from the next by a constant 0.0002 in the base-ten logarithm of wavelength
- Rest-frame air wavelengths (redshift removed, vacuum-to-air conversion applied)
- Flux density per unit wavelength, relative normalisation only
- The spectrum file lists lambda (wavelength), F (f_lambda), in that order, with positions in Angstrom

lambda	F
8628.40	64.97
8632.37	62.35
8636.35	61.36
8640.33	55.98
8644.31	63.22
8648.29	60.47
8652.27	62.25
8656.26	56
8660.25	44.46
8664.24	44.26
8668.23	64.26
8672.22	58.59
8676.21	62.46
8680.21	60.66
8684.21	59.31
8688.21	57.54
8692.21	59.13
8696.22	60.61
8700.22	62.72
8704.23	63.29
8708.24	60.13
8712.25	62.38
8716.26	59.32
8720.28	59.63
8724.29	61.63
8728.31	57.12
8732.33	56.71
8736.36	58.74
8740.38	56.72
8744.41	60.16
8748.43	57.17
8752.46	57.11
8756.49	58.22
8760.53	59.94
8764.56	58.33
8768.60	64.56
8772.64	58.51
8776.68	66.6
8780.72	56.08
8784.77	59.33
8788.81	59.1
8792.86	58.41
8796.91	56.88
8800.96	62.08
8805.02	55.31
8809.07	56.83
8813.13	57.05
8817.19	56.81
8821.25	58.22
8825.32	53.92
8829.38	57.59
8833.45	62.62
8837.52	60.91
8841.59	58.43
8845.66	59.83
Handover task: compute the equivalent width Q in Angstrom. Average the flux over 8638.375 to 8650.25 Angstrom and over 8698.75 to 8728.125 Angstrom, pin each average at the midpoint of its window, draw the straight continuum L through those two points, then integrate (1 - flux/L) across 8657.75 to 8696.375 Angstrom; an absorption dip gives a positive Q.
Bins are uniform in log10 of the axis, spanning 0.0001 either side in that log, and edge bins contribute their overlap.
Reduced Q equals 2.2 Angstrom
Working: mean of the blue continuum 59.9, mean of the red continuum 61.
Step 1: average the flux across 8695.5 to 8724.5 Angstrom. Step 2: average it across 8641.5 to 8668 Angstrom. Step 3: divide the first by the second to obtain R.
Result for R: 1.10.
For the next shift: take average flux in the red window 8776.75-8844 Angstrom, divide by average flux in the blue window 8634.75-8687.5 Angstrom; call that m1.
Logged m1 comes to 1.01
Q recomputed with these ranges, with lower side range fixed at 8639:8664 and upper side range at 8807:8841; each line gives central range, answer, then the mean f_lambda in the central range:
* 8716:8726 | -0.59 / 60.3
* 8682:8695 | -0.51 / 58.8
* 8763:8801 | -1.54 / 59.9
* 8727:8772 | -1.11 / 58.6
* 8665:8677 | -0.75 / 59.9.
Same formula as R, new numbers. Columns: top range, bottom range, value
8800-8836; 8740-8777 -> 0.97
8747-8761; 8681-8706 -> 0.96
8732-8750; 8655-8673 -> 1.09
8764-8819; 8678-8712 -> 0.97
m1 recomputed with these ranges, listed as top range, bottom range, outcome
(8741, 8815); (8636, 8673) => 1.04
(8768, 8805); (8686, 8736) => 1.00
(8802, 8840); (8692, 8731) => 0.95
